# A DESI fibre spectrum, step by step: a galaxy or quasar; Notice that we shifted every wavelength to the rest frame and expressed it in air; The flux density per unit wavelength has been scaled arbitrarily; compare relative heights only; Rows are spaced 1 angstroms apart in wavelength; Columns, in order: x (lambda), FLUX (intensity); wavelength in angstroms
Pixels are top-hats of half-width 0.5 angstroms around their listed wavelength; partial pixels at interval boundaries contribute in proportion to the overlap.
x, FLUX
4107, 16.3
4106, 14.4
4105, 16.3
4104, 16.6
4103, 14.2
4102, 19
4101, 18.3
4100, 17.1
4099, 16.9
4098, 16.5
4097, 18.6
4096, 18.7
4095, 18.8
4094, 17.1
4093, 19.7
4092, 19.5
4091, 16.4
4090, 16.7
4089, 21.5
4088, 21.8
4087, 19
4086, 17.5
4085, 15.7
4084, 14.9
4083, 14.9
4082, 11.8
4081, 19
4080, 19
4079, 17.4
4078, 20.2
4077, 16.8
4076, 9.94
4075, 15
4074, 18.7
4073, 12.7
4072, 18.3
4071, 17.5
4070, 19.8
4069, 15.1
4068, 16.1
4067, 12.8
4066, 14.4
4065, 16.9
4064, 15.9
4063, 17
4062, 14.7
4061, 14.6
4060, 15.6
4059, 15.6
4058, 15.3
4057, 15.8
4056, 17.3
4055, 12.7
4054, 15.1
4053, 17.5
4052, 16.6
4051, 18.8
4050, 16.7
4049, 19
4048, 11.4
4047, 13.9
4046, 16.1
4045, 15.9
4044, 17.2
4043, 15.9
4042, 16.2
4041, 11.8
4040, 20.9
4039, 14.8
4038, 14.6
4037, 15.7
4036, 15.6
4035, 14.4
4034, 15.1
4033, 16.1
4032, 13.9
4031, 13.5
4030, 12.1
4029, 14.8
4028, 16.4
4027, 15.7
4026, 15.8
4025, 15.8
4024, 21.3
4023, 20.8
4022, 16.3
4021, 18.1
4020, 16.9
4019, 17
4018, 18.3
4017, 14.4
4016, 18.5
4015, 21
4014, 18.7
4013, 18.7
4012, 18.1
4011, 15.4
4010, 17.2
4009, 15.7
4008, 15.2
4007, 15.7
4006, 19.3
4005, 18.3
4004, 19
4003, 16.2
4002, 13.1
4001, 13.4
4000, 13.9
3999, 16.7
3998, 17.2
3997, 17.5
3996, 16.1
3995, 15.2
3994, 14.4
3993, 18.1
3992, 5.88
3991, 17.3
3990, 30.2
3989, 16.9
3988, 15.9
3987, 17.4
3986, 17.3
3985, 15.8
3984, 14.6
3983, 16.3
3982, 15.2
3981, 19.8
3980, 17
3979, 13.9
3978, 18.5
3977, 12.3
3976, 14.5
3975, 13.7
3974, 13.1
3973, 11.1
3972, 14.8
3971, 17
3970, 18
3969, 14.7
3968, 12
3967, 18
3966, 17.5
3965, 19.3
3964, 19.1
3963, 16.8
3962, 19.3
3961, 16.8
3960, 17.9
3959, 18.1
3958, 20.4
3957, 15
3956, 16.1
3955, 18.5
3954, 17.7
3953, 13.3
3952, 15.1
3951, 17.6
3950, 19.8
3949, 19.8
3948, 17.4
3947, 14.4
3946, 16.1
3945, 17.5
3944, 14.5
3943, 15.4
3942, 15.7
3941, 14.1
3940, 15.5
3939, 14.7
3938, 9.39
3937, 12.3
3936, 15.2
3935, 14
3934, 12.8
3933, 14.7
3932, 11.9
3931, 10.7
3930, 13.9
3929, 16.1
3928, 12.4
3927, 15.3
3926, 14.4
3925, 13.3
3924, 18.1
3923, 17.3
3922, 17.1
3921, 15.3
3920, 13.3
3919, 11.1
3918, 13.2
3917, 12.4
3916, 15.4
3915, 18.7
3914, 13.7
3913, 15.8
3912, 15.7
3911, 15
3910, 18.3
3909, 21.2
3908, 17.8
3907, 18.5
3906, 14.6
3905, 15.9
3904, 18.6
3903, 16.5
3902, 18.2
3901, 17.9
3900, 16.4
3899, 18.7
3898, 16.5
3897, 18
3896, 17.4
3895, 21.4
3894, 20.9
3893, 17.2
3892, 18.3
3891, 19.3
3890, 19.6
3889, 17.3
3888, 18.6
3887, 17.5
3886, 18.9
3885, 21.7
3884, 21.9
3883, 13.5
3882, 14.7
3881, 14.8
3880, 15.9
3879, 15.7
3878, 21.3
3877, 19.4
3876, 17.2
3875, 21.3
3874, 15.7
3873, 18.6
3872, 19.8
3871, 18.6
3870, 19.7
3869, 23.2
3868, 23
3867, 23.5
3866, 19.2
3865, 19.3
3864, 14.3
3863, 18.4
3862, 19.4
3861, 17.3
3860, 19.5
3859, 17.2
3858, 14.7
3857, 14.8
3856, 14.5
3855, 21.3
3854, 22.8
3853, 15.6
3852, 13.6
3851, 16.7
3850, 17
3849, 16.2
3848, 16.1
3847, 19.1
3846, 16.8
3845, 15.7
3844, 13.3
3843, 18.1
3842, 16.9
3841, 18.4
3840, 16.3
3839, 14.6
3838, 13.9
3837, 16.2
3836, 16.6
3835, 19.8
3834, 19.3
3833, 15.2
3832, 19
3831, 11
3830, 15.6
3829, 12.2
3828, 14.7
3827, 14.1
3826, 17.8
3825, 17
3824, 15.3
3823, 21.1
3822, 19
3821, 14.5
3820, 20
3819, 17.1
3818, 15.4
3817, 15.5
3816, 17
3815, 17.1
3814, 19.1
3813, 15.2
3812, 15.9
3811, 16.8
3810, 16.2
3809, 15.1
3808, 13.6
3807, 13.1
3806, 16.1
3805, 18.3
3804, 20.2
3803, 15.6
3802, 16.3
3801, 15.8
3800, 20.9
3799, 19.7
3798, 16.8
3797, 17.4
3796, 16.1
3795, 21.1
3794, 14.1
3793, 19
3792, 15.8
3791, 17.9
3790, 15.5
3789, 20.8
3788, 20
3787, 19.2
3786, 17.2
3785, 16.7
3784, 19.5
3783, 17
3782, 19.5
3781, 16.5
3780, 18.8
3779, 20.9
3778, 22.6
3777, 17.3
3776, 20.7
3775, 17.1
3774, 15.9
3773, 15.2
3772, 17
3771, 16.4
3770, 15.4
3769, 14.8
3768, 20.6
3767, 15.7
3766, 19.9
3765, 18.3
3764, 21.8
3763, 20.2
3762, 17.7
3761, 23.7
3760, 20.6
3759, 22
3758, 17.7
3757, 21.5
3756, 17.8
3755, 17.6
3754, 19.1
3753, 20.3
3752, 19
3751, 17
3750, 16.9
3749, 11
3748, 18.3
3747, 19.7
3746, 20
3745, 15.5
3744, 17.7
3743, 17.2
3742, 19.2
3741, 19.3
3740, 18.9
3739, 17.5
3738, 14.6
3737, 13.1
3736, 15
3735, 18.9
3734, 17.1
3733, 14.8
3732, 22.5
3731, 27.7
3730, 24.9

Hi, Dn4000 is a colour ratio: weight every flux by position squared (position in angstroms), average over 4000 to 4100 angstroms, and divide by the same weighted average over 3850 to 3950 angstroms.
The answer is 1.06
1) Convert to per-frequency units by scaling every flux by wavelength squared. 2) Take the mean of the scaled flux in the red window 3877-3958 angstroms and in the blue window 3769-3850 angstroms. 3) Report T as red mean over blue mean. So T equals 1.01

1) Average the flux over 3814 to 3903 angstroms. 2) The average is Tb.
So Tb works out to 17.5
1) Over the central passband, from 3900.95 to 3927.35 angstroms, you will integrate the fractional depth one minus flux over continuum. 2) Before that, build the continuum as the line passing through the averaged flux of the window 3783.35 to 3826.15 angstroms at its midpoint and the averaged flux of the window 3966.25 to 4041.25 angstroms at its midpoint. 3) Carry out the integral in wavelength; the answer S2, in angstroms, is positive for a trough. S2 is 1.1 angstroms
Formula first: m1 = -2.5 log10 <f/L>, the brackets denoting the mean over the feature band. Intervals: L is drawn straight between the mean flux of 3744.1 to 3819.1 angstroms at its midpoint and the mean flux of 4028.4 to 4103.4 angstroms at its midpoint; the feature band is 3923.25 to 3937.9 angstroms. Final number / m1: 0.22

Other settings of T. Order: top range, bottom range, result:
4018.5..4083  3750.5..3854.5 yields 1.04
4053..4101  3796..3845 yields 1.15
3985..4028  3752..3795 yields 1.03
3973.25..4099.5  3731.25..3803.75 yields 1.04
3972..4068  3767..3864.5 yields 1.05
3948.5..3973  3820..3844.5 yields 1.12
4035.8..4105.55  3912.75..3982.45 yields 1.13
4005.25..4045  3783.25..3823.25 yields 1.07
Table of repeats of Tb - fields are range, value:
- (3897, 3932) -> 15.8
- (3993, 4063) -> 16.2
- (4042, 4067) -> 15.8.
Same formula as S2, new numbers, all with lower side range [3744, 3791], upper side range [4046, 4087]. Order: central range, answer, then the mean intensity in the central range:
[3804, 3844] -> 3.47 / 16.4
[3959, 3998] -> 0.85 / 16.3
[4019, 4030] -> -0.42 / 16.9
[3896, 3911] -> -0.23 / 17.6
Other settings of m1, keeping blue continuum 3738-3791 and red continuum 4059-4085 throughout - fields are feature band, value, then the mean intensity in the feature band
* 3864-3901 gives -0.074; 18.7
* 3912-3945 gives 0.186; 14.4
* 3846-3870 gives -0.031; 18.1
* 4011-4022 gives -0.089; 17.8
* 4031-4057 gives 0.033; 15.7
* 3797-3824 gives 0.064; 17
